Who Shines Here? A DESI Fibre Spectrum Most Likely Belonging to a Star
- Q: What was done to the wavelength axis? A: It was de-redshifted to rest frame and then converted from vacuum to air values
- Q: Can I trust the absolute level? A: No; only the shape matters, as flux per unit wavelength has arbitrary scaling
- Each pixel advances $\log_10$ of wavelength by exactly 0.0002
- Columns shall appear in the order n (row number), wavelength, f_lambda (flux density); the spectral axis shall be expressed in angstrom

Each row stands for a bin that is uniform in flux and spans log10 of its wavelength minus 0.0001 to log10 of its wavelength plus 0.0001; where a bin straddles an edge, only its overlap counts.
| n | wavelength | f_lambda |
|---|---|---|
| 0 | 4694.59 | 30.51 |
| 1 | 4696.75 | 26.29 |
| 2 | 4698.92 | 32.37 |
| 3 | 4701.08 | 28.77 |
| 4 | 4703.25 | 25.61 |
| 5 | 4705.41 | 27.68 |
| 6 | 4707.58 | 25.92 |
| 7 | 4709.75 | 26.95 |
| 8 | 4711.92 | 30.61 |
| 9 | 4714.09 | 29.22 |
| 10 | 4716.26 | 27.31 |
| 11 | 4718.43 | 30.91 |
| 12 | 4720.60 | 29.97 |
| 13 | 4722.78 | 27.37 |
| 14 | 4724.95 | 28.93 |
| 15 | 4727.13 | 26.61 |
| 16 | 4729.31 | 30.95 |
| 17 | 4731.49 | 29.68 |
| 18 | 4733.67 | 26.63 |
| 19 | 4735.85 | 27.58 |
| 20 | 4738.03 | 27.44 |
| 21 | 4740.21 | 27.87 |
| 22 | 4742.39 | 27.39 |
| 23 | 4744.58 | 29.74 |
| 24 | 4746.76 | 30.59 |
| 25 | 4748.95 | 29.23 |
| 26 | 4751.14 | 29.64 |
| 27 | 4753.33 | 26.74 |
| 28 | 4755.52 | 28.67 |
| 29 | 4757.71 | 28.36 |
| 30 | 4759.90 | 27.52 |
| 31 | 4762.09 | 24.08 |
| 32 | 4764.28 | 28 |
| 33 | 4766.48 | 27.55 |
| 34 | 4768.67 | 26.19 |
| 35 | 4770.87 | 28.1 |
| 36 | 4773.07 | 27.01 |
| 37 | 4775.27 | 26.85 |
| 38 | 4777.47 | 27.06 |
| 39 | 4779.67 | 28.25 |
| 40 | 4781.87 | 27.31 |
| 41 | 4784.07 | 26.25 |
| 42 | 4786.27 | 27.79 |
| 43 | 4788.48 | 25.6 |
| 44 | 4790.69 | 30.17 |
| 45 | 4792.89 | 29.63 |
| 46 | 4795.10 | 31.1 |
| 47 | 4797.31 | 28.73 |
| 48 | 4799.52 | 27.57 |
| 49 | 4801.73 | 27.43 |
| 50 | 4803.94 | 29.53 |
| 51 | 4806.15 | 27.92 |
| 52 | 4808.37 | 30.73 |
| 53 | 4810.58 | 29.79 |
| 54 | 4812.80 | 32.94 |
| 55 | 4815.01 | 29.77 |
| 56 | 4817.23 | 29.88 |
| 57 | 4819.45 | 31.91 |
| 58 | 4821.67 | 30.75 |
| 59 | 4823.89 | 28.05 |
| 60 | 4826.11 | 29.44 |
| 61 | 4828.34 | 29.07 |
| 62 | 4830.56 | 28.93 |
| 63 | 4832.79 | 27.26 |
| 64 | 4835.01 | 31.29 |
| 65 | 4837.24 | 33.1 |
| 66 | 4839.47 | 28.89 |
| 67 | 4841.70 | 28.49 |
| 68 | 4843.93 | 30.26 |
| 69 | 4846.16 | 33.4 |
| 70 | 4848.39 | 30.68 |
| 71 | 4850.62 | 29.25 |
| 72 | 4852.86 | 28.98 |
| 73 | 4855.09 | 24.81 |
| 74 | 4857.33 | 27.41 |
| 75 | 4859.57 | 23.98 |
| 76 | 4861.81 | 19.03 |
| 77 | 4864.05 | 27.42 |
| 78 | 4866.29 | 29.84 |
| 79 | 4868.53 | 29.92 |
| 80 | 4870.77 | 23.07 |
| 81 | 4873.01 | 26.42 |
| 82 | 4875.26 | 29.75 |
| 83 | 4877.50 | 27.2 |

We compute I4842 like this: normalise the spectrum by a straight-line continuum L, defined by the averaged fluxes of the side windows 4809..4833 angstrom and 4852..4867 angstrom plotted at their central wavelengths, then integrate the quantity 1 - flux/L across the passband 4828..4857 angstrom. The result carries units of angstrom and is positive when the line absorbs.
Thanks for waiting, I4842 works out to -2.0 angstrom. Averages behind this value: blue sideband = 29.9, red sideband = 25.8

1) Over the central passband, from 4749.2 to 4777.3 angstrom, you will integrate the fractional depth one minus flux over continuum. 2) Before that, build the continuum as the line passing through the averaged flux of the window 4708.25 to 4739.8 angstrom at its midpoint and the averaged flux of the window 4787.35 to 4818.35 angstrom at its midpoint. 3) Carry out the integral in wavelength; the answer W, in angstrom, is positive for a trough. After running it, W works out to 1.5 angstrom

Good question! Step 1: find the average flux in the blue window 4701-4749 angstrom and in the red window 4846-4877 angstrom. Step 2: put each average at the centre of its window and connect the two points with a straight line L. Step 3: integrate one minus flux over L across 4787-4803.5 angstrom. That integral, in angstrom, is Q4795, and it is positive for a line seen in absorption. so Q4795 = -0.5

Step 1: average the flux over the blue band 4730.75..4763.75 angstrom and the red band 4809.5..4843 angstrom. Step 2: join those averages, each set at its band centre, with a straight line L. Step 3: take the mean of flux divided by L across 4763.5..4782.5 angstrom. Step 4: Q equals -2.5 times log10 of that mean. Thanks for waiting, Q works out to 0.05 mag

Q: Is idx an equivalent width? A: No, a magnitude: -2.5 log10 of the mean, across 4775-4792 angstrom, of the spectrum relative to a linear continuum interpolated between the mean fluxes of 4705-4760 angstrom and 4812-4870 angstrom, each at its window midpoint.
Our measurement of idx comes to 0.05 mag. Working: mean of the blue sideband 28.5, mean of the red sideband 29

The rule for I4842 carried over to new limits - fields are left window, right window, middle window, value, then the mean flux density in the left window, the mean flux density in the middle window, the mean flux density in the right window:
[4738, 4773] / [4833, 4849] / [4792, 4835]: 0.36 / 27.9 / 29.5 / 30.7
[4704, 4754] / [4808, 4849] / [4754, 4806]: 2.85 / 28.5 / 27.8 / 30.2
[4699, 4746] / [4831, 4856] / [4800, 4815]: -0.17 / 28.4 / 29.7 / 29.7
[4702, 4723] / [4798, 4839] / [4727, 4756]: 0.07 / 28.2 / 28.5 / 29.7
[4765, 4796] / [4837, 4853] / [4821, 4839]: 0.02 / 27.8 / 29.7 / 30.3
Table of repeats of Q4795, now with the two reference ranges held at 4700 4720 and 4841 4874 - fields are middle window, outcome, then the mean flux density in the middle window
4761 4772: 0.4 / 26.8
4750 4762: 0.1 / 27.8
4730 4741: 0.0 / 28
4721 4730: -0.1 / 28.5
